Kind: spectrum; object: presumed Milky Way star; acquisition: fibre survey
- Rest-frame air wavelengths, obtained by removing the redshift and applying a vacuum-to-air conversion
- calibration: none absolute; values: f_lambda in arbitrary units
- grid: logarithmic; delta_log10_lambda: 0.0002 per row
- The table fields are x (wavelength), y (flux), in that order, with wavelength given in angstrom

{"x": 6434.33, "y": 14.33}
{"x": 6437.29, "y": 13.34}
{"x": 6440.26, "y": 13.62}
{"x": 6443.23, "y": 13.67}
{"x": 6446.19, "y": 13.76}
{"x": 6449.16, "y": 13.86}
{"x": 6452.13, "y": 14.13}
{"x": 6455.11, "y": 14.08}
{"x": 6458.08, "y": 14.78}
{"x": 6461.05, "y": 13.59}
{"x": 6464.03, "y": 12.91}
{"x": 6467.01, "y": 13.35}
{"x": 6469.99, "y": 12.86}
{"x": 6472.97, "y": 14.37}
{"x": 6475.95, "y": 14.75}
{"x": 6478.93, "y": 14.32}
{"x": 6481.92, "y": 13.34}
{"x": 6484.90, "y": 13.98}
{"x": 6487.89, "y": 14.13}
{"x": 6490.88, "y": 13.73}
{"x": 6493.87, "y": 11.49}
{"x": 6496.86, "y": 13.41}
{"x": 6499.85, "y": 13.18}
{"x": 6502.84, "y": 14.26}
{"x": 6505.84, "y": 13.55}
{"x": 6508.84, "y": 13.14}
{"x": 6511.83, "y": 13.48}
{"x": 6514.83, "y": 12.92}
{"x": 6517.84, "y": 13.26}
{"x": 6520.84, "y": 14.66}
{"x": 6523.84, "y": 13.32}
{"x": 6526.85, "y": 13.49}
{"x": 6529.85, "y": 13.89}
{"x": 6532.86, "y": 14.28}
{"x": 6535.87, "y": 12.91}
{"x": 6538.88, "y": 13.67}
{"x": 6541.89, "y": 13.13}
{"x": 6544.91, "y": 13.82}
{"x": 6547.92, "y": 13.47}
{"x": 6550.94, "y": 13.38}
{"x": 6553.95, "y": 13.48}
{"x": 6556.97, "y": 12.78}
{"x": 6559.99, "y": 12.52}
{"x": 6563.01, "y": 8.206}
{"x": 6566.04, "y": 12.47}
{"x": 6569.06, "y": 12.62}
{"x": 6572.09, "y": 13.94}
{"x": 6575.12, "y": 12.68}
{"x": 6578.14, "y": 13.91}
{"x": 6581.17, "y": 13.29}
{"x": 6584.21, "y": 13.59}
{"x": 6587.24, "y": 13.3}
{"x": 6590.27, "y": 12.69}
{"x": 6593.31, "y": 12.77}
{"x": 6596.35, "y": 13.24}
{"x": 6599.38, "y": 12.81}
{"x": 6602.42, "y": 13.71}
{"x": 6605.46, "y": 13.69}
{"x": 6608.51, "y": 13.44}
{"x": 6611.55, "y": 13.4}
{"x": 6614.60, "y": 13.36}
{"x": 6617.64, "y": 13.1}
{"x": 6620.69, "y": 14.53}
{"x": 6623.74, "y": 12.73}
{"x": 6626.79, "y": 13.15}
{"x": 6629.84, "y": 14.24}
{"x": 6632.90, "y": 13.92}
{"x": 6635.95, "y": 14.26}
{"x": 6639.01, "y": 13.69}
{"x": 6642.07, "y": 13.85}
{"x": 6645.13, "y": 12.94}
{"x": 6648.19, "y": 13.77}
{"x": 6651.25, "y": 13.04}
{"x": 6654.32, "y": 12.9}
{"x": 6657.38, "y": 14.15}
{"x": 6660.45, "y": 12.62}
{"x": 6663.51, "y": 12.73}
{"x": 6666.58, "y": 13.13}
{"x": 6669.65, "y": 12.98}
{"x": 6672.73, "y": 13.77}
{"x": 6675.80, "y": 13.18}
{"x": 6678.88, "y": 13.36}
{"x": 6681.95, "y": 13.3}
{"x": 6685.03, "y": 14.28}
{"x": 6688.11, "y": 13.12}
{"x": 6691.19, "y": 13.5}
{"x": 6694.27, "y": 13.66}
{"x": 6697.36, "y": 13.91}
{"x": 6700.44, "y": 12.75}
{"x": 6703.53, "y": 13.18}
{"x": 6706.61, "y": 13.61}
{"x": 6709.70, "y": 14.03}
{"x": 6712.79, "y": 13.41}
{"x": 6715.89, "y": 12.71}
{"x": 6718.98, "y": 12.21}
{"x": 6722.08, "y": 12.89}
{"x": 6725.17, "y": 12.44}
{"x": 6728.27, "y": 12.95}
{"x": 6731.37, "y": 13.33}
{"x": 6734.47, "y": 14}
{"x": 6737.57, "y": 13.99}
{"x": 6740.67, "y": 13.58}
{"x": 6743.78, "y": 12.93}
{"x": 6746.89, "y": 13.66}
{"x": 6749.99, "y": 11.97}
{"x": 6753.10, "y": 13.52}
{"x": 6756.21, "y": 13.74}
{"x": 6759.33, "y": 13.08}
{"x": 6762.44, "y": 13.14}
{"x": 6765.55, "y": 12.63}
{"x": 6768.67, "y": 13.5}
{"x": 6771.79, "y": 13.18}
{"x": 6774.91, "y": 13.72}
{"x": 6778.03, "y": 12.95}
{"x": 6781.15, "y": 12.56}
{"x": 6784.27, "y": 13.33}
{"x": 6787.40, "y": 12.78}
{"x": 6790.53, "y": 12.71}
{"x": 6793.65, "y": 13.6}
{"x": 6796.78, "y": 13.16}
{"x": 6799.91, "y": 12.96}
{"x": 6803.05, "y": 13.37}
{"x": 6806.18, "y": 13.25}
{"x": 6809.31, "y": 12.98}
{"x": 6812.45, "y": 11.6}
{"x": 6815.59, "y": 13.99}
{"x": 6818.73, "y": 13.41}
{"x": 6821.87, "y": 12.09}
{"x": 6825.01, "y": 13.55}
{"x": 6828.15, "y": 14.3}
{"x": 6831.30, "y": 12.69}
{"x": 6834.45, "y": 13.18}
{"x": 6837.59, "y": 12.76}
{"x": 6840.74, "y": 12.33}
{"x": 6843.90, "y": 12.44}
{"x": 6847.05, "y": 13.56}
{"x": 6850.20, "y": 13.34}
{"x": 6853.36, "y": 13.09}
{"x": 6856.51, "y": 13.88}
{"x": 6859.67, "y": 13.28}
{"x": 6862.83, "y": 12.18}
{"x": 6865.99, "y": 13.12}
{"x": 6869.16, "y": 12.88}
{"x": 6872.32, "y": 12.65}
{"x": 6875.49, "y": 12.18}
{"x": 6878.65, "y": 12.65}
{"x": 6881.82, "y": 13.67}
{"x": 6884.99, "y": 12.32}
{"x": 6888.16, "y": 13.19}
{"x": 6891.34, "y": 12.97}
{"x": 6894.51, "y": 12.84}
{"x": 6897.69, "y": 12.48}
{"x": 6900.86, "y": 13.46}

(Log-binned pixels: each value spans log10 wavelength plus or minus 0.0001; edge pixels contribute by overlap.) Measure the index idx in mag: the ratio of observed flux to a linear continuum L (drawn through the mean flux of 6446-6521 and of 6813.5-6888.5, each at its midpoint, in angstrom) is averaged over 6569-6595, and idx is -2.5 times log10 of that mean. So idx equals 0.02 mag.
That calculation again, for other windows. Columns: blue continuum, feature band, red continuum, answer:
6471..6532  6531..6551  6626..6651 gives 0.010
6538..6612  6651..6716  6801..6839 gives -0.024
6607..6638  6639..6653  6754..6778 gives 0.011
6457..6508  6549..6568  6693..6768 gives 0.112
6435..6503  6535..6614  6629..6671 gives 0.041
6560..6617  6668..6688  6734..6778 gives -0.026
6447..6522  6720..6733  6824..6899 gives 0.028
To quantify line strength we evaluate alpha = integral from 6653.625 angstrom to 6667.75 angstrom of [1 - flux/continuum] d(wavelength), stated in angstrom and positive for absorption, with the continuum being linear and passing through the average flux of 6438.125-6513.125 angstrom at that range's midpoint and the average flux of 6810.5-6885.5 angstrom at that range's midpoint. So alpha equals 0.22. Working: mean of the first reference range 13.7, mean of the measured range 13.1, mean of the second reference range 13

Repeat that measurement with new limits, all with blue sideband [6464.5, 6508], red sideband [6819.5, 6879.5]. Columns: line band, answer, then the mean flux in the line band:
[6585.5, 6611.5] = 0.4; 13.2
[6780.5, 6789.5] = 0.1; 12.9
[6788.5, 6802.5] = -0.1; 13.1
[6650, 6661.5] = 0.1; 13.2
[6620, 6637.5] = -0.6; 13.8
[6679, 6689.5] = -0.2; 13.5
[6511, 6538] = -0.1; 13.6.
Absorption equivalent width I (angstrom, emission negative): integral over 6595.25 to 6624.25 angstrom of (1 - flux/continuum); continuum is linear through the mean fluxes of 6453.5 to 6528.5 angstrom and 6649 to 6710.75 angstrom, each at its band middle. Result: 0.1 angstrom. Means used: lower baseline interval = 13.6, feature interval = 13.4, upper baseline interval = 13.4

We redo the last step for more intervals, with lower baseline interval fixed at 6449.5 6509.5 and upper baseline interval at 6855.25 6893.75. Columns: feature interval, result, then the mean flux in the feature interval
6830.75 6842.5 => 0.2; 12.7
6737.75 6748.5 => -0.2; 13.5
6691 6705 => -0.2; 13.4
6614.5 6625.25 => 0.0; 13.4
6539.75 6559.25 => 0.3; 13.3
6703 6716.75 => -0.2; 13.4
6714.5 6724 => 0.4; 12.6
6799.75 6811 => -0.1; 13.1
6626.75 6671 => -0.3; 13.4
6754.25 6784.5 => -0.2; 13.2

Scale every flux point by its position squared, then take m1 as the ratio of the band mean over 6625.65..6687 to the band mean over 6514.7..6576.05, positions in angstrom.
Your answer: 1.06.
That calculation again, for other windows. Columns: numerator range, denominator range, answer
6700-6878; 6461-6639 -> 1.05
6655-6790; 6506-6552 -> 1.04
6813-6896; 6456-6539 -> 1.06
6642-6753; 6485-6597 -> 1.05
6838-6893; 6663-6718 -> 1.02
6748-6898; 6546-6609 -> 1.08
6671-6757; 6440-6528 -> 1.05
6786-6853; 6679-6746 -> 1.01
